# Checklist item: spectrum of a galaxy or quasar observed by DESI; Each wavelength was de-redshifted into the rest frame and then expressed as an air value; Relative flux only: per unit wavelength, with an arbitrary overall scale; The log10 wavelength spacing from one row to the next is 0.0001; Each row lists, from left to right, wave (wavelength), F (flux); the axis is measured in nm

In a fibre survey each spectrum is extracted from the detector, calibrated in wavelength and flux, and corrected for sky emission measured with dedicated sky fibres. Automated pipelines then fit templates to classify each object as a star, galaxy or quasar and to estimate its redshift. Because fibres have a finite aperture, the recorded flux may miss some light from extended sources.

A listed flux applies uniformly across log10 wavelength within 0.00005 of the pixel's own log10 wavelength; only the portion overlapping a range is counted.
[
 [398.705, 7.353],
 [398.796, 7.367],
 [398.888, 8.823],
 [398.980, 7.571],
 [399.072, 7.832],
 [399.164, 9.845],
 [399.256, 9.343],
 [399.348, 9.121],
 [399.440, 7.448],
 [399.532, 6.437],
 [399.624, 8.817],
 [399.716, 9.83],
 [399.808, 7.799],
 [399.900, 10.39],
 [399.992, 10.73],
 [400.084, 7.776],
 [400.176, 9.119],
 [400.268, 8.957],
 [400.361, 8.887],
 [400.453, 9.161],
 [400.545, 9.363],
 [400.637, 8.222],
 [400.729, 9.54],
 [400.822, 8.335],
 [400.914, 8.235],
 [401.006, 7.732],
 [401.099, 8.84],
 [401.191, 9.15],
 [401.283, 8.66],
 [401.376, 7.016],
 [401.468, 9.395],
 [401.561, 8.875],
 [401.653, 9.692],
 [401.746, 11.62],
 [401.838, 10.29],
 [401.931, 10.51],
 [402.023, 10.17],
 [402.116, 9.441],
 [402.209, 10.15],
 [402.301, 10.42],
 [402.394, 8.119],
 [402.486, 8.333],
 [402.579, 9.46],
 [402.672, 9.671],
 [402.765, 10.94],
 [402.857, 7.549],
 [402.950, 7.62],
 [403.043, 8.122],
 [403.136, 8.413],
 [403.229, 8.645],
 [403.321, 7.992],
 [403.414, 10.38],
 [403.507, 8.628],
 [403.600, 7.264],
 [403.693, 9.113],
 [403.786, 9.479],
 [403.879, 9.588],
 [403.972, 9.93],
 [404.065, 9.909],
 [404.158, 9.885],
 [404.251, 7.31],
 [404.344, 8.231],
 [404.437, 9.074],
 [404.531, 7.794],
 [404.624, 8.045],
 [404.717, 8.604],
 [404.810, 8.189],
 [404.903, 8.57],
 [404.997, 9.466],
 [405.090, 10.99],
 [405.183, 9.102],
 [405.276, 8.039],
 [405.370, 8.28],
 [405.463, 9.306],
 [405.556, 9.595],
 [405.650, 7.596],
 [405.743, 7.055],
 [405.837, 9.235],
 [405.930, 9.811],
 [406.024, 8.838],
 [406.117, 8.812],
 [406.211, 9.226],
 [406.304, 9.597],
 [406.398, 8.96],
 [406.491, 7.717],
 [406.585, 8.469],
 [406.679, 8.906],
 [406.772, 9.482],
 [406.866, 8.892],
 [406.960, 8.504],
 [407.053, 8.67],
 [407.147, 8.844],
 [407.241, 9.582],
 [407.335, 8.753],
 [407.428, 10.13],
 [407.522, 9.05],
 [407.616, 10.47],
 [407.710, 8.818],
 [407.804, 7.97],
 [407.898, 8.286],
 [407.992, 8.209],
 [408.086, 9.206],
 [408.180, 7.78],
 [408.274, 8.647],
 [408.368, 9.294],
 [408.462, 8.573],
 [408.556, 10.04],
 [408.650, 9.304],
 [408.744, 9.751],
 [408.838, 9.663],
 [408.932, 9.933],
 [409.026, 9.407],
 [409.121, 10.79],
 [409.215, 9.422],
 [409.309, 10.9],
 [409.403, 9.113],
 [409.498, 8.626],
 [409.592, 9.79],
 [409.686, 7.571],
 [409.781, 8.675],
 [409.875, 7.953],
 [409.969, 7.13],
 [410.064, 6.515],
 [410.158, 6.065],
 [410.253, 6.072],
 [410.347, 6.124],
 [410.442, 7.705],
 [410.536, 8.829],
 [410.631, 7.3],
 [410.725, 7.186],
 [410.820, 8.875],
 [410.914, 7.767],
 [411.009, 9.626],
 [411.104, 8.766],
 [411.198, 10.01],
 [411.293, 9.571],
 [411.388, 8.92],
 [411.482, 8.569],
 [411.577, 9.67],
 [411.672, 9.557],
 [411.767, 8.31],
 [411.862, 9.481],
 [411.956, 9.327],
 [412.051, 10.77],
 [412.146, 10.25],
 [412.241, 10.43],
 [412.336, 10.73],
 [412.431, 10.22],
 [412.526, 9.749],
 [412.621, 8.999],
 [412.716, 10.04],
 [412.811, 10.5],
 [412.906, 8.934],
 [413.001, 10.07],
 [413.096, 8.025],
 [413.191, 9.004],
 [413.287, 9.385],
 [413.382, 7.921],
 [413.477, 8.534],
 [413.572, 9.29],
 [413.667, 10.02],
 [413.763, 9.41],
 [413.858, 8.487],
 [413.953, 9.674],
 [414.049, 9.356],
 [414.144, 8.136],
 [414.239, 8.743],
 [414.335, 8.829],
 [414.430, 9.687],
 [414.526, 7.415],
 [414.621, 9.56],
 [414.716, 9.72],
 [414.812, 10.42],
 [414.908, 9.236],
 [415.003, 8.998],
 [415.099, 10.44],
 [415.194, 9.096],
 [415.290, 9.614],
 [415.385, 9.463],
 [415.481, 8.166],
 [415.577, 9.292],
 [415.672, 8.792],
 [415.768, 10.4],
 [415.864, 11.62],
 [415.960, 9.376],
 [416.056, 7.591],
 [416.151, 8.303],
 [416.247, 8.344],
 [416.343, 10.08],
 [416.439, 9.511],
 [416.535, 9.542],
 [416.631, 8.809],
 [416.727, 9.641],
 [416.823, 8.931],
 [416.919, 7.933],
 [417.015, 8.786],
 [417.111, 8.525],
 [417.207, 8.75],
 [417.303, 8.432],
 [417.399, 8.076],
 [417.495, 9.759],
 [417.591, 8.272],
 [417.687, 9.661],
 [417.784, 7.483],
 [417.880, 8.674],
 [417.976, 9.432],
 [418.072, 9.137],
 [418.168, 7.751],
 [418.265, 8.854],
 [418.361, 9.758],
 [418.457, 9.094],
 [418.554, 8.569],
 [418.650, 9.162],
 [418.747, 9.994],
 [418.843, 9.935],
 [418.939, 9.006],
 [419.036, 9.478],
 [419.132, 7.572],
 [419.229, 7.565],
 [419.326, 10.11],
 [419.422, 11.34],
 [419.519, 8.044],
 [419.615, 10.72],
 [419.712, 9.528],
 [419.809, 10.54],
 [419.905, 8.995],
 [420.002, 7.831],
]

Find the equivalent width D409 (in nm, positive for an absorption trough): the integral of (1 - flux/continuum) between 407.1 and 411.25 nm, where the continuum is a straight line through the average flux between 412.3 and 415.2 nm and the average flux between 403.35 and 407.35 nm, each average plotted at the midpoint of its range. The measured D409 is 0.17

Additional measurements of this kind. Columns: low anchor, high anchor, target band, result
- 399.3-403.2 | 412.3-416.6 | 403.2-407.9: 0.11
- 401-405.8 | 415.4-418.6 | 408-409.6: -0.08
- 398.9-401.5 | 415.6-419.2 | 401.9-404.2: -0.11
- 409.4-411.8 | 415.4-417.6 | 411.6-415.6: -0.35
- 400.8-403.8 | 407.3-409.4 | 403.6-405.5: 0.05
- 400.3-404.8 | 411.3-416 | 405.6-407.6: 0.05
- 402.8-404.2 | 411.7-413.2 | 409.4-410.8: 0.27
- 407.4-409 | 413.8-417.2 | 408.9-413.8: 0.10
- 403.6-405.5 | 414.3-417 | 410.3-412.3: 0.04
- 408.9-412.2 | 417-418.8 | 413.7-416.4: -0.13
